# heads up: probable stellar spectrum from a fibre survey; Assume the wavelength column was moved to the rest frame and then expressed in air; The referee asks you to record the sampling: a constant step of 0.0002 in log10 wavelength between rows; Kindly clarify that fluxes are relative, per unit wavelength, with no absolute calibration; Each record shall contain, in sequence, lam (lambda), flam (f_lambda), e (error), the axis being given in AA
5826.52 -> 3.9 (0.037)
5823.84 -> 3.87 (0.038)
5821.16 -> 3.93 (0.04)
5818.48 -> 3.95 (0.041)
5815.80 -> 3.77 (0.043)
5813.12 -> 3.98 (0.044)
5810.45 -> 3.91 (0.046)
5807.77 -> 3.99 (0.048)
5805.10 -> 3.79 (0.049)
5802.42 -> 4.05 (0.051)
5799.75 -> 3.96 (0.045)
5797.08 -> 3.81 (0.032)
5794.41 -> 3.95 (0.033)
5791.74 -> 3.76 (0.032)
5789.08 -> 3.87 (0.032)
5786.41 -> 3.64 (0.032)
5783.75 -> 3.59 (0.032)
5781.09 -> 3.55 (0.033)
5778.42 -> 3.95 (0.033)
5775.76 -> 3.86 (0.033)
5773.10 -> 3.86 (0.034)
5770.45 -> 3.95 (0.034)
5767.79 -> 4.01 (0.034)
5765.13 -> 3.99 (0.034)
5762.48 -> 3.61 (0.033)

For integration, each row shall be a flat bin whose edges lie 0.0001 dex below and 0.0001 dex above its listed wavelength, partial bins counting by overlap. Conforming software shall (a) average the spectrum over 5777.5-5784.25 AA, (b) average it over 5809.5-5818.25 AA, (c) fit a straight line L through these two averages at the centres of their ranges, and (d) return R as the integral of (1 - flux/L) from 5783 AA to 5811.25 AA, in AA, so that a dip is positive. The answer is -0.44 AA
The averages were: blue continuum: 3.69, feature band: 3.85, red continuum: 3.89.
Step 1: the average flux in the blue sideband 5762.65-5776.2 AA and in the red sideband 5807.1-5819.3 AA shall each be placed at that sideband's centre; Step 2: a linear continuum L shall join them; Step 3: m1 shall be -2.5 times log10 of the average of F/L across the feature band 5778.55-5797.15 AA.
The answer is 0.05 mag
